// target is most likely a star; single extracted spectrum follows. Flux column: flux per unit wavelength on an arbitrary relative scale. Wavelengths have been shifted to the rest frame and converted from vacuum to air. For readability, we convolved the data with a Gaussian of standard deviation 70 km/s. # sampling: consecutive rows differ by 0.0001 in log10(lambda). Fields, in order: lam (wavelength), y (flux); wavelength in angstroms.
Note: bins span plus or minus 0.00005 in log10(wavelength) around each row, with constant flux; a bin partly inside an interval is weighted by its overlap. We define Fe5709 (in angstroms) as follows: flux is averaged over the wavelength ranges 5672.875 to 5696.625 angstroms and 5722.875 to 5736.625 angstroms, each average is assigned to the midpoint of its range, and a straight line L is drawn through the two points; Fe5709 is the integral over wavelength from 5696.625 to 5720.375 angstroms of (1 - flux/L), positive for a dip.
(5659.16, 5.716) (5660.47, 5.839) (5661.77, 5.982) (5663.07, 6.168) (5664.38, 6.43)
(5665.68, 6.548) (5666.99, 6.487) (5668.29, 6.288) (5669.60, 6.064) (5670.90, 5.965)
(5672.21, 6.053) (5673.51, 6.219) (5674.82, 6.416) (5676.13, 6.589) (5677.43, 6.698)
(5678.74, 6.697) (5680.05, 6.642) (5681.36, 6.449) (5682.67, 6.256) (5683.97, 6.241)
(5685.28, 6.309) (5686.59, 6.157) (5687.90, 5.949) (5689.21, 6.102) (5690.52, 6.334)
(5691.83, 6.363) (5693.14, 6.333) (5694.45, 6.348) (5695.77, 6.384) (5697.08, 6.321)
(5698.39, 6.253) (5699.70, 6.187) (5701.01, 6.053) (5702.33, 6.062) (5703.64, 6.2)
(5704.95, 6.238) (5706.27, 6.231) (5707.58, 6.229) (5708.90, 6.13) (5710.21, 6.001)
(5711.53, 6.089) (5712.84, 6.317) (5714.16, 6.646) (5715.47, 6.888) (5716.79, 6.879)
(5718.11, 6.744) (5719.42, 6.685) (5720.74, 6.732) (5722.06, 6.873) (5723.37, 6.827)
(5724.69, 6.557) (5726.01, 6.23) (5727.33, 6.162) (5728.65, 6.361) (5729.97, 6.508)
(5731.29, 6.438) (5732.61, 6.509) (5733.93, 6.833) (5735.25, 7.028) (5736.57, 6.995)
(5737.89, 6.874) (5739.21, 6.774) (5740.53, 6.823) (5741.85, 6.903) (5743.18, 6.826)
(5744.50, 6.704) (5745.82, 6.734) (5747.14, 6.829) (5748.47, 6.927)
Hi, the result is 0.4 angstroms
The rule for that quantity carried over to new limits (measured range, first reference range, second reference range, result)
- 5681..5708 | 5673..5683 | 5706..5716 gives 0.7 angstroms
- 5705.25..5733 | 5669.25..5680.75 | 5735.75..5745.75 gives 0.9 angstroms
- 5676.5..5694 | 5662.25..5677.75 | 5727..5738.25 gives 0.1 angstroms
